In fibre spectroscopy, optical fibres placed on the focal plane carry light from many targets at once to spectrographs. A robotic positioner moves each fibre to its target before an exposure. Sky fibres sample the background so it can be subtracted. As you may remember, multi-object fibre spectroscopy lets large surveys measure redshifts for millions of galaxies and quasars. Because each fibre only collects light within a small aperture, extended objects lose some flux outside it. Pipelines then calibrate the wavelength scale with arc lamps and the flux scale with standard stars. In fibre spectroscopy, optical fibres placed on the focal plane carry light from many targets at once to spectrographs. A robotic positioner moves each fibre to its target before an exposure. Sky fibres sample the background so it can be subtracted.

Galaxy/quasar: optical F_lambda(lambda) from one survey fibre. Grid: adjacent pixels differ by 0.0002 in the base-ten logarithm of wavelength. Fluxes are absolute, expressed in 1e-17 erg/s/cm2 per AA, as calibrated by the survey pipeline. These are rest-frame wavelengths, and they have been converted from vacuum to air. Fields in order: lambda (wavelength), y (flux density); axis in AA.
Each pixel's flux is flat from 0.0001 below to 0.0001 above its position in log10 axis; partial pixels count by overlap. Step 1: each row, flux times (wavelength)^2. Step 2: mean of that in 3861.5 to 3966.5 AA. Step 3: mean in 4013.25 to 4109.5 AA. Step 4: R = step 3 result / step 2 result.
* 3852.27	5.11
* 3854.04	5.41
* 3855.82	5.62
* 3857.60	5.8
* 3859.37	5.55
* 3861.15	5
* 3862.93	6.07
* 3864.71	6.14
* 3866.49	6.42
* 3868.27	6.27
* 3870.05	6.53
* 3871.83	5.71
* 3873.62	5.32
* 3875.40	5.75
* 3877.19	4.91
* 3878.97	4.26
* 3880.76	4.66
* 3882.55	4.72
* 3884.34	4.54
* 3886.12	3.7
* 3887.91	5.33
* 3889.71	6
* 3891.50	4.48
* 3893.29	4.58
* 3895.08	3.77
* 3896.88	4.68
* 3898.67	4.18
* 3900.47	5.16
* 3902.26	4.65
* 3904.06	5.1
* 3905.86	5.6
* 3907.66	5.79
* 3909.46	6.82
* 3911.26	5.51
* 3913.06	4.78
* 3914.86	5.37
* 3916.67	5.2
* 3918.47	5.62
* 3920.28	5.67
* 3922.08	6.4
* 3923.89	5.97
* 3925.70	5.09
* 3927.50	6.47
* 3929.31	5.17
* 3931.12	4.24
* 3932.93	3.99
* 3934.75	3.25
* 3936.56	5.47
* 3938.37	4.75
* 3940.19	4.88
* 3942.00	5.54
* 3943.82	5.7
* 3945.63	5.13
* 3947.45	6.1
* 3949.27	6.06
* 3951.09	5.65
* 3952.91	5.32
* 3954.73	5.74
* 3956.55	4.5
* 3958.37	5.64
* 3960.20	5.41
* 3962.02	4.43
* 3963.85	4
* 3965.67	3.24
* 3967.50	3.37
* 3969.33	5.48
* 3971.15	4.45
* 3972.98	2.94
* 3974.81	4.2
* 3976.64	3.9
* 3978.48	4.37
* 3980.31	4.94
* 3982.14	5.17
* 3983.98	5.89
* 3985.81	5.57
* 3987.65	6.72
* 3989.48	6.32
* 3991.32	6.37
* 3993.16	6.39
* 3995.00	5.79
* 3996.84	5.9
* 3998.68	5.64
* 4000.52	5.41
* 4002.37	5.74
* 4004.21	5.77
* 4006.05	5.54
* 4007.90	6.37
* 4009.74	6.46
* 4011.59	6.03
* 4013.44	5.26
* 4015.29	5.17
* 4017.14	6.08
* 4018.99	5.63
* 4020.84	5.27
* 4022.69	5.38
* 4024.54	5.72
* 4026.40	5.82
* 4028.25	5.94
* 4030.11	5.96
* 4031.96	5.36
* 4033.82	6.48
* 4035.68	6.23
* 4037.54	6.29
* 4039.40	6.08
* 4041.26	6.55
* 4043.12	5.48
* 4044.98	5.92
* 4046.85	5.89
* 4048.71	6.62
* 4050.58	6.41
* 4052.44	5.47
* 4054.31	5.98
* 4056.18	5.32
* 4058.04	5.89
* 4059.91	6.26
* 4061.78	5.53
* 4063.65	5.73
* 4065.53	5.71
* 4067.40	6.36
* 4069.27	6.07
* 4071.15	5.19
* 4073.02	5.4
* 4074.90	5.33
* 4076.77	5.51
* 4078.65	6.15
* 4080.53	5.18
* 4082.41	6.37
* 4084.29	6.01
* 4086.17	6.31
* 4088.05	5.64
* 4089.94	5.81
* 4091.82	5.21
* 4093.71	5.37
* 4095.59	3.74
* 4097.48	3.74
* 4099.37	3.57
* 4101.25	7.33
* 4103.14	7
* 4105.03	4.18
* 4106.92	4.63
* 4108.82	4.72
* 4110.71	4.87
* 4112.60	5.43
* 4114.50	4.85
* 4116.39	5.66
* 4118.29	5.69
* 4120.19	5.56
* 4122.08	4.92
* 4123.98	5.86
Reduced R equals 1.2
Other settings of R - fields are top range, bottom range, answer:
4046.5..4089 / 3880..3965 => 1.23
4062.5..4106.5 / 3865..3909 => 1.19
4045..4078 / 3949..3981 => 1.32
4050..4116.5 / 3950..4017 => 1.09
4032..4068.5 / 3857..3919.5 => 1.24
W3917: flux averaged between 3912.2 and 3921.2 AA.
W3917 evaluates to 5.33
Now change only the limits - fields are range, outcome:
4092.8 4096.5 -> 4.56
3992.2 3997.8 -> 6.03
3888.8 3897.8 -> 4.7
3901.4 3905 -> 4.88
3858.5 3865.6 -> 5.69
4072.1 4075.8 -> 5.36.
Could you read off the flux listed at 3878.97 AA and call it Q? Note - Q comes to 4.26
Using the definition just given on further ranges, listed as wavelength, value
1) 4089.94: 5.81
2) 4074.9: 5.33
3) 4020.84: 5.27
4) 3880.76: 4.66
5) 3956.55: 4.5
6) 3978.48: 4.37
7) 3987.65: 6.72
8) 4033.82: 6.48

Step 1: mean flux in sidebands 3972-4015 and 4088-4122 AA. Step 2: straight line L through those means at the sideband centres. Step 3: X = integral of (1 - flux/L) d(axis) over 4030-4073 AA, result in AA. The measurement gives -4.98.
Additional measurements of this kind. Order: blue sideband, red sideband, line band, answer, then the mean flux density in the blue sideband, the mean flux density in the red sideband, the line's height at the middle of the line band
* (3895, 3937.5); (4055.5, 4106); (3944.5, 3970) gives 1.3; 5.19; 5.55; 5.28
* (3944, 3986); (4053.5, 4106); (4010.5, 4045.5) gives -3.9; 4.85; 5.57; 5.24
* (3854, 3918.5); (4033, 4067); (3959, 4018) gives 4.8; 5.26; 5.99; 5.72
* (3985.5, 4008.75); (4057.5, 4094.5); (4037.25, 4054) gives -0.7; 5.97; 5.75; 5.84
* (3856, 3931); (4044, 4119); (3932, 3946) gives 1.4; 5.33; 5.55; 5.38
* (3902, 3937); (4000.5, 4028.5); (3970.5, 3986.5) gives 2.8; 5.32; 5.73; 5.57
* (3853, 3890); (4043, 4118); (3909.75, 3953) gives 0.9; 5.4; 5.55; 5.44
